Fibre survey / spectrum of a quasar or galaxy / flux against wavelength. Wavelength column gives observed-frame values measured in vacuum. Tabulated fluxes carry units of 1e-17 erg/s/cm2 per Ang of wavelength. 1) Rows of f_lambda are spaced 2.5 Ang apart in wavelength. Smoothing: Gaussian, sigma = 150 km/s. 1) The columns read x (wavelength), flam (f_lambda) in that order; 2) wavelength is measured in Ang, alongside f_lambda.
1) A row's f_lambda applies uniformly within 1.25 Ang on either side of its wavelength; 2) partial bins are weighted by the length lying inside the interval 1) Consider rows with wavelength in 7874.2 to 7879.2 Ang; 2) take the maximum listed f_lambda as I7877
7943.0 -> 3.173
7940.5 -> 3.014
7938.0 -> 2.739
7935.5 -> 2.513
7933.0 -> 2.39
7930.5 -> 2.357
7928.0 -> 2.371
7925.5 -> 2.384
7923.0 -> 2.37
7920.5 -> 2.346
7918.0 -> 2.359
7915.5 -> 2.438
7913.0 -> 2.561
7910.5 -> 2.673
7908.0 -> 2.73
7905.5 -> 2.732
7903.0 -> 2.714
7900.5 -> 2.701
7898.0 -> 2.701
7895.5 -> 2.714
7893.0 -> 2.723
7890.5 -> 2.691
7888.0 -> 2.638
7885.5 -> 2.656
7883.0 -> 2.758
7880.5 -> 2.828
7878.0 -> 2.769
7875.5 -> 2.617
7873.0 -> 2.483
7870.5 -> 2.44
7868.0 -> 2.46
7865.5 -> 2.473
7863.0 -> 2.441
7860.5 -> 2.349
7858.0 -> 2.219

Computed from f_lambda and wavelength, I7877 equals 2.769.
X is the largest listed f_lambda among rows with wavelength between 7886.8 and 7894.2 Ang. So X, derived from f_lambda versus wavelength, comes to 2.723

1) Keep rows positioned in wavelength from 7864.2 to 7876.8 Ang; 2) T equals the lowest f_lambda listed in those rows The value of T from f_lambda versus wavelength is 2.44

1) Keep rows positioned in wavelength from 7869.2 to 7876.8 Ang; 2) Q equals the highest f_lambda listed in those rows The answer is 2.617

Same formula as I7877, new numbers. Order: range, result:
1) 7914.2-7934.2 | 2.438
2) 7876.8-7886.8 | 2.828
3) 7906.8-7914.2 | 2.73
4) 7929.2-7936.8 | 2.513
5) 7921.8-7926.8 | 2.384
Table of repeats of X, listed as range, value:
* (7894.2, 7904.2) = 2.714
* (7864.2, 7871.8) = 2.473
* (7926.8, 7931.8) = 2.371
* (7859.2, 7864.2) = 2.441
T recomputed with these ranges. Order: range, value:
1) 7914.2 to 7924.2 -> 2.346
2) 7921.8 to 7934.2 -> 2.357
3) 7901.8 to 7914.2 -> 2.561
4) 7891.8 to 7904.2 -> 2.701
